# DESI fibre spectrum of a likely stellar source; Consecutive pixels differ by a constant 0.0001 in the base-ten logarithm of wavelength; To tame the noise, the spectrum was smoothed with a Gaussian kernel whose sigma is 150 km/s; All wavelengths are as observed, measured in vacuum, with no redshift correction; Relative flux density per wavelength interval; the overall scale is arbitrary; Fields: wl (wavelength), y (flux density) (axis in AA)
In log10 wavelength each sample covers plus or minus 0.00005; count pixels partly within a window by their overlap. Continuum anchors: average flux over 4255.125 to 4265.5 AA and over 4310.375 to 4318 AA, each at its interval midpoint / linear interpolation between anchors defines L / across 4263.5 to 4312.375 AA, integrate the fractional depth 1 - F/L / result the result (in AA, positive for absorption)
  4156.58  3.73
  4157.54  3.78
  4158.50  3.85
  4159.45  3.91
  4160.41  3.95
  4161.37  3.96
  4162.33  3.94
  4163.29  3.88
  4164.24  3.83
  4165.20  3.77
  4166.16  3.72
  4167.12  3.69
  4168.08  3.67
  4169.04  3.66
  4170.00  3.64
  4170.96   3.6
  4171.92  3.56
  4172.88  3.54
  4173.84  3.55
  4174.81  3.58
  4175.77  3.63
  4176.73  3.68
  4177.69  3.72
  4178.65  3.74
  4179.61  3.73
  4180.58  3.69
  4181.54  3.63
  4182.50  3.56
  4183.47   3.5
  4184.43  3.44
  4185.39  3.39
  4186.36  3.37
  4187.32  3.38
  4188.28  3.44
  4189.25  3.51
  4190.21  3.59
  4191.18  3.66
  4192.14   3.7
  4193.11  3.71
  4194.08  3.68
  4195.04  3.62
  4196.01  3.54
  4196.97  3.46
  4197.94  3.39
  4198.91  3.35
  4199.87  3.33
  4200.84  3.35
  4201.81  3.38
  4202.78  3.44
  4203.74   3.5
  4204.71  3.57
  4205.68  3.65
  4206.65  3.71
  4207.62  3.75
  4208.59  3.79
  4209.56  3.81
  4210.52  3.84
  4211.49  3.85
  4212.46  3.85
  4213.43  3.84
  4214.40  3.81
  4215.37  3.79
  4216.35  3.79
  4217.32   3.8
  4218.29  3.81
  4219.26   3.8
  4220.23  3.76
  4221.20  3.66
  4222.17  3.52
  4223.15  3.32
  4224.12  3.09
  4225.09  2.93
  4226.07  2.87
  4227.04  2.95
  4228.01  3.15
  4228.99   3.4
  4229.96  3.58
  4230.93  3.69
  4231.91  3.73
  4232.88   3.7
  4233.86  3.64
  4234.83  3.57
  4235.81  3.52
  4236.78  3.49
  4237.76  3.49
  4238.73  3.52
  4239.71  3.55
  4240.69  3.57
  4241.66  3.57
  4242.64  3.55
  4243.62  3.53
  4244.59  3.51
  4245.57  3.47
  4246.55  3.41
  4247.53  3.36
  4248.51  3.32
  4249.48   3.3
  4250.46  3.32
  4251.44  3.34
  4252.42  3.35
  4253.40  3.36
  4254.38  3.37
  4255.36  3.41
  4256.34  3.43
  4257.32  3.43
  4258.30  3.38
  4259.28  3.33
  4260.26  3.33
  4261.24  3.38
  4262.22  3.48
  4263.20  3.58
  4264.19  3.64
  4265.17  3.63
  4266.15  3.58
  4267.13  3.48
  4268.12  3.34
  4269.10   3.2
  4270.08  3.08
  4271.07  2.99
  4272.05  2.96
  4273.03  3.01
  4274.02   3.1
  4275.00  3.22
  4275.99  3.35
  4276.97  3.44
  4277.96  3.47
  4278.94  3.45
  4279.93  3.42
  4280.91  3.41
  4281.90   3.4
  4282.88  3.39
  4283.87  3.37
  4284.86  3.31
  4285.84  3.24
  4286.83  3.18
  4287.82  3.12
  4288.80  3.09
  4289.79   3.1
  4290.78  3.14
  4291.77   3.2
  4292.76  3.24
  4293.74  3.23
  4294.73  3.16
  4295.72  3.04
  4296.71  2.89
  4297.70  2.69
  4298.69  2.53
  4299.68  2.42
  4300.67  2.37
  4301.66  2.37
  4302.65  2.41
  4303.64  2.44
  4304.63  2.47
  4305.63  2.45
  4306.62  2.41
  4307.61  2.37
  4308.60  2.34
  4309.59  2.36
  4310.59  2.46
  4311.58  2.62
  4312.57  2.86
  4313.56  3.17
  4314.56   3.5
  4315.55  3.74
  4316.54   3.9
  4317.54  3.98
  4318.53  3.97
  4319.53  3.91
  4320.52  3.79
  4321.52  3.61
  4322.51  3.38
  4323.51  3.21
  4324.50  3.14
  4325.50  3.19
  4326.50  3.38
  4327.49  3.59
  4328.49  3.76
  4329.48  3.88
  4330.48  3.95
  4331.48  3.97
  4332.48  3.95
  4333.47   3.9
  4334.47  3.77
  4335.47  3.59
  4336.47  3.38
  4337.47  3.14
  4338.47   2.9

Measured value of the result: 5.4 AA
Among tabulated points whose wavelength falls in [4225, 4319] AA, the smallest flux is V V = 2.34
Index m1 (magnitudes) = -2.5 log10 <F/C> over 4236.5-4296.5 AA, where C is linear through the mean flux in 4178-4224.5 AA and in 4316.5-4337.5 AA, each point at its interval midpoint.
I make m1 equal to 0.090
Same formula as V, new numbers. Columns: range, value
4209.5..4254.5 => 2.87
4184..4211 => 3.33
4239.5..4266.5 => 3.3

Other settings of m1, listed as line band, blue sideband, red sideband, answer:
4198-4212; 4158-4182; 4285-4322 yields -0.02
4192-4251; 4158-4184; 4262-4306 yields -0.03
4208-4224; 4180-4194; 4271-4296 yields -0.09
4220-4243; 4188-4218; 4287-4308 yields -0.02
